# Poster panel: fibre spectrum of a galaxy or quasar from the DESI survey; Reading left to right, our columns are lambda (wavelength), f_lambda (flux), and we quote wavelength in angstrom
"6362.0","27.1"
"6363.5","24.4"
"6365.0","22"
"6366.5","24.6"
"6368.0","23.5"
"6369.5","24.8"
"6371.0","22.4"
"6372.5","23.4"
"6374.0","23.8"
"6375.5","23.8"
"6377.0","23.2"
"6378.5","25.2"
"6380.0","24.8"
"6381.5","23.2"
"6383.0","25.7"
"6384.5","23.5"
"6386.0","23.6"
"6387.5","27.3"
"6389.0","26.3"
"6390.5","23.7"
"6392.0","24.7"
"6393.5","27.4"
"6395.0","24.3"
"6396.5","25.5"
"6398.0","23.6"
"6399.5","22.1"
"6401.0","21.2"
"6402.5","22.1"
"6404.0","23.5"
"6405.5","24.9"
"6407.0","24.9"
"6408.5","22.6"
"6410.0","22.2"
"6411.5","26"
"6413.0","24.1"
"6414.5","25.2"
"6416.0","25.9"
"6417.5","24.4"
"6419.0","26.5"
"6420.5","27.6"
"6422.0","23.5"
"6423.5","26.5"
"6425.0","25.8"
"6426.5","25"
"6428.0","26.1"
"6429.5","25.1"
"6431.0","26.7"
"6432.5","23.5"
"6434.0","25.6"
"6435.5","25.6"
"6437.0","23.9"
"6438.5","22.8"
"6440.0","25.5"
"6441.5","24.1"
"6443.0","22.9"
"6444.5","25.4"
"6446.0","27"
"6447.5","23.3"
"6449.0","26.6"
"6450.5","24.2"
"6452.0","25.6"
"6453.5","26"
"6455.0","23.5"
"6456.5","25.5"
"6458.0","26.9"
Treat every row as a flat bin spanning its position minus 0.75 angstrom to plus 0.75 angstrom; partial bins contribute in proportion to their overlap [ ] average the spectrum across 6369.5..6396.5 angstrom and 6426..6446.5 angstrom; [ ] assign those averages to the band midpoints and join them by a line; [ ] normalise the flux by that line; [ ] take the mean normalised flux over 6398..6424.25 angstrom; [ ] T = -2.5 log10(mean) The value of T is 0.02 mag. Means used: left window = 24.5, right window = 24.9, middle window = 24.3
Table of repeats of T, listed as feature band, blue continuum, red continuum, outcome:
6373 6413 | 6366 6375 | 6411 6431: 0.015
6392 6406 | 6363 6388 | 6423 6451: 0.024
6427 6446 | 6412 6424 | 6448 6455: 0.022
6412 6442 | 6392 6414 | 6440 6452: -0.032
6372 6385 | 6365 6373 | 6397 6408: -0.028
